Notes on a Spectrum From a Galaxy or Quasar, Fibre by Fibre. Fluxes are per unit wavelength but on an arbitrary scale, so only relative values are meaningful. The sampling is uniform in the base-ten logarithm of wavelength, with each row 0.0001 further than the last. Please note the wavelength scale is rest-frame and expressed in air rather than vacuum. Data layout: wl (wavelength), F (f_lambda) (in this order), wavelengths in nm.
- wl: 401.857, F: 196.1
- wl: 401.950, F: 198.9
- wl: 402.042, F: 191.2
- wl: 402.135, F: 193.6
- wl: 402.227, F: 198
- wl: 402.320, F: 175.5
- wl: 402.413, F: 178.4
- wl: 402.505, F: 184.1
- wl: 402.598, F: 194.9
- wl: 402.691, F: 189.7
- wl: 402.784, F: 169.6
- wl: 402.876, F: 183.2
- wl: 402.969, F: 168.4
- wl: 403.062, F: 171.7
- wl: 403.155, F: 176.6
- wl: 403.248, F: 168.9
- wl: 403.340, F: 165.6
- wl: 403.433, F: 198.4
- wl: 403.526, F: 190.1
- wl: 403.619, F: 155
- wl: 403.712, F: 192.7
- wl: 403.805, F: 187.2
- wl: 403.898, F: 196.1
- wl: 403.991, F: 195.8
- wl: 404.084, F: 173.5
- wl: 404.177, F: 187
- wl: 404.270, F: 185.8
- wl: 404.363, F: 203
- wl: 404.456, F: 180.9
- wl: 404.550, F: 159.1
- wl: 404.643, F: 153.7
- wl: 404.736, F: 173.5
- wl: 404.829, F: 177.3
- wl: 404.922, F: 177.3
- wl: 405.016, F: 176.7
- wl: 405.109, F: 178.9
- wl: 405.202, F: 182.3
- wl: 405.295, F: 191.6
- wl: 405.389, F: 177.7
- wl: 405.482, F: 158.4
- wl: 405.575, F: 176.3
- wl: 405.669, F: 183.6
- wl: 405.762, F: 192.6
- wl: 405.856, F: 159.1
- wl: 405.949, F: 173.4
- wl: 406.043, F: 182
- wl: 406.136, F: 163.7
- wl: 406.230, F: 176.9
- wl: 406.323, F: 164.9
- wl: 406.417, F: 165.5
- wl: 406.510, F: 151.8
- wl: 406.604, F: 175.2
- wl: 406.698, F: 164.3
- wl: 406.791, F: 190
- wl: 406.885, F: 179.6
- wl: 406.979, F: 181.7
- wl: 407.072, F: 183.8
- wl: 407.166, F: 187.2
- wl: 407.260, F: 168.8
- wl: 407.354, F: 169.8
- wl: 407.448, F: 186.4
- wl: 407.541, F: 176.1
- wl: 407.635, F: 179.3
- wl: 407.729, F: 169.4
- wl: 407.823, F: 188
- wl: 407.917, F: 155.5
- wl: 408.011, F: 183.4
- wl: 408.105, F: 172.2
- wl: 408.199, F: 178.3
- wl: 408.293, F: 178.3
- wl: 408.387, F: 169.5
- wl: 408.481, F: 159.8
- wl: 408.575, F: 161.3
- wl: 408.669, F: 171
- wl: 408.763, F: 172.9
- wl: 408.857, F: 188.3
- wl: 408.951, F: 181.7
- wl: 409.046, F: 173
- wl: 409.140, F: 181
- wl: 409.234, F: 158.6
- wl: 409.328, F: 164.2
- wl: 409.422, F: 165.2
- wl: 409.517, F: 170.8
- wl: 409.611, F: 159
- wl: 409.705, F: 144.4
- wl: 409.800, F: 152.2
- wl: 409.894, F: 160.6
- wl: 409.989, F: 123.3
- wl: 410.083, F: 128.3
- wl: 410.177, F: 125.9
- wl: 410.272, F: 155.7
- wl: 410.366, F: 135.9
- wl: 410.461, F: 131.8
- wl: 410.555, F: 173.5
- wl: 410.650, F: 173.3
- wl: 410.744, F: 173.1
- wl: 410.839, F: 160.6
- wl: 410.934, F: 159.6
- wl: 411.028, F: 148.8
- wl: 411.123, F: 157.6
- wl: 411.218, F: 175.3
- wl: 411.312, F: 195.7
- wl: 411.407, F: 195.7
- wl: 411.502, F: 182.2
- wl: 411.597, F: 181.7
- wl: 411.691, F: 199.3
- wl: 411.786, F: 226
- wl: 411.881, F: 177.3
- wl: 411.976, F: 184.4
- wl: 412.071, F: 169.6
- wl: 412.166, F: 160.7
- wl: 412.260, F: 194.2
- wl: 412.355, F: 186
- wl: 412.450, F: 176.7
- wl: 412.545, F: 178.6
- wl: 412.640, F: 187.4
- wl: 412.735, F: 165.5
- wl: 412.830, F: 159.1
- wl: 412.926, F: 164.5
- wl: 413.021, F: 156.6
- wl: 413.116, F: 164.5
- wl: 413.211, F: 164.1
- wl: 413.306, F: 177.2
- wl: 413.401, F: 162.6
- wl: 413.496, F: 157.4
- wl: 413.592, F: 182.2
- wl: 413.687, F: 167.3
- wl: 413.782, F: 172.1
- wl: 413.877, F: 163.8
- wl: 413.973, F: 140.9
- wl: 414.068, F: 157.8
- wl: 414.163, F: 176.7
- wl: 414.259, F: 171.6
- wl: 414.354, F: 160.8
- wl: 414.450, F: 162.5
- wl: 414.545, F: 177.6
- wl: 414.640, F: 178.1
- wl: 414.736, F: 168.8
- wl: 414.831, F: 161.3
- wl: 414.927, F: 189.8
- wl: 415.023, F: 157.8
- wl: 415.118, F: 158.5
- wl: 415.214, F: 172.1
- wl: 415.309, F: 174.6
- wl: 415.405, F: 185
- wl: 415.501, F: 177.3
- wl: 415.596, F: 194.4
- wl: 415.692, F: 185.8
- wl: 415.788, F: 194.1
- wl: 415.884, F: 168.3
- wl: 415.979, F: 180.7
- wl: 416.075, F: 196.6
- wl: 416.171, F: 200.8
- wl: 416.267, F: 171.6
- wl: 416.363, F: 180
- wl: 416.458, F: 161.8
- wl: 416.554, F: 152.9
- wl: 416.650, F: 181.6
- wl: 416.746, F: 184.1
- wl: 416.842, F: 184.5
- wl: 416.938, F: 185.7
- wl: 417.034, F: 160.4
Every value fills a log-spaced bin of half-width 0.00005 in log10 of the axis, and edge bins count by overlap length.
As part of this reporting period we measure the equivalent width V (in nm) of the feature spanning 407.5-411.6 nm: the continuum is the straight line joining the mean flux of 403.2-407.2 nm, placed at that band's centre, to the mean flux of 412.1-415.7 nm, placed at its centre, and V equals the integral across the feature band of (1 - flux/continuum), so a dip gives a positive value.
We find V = 0.20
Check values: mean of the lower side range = 178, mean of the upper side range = 171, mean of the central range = 165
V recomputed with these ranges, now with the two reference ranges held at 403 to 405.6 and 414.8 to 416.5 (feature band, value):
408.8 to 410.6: 0.22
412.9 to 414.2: 0.10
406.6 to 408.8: 0.05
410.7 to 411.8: 0.00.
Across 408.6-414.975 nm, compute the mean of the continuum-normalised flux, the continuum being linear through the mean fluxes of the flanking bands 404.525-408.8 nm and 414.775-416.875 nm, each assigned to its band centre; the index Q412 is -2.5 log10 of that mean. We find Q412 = 0.05 mag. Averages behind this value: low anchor 174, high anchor 178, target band 168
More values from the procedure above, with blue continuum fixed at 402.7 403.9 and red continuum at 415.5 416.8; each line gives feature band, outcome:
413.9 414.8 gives 0.09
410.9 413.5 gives 0.03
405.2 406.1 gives 0.01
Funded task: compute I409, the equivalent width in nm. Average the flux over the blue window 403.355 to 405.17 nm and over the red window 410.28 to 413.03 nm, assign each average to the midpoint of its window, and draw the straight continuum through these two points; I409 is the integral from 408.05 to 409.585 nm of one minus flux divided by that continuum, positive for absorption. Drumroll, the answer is 0.04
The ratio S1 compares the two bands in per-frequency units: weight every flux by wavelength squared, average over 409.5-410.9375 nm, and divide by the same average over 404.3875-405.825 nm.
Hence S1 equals 0.9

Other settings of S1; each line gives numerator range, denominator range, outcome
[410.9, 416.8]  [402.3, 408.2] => 1.03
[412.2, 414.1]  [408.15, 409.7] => 1.01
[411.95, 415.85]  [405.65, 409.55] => 1.02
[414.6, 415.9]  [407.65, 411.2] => 1.12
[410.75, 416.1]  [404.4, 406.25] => 1.03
